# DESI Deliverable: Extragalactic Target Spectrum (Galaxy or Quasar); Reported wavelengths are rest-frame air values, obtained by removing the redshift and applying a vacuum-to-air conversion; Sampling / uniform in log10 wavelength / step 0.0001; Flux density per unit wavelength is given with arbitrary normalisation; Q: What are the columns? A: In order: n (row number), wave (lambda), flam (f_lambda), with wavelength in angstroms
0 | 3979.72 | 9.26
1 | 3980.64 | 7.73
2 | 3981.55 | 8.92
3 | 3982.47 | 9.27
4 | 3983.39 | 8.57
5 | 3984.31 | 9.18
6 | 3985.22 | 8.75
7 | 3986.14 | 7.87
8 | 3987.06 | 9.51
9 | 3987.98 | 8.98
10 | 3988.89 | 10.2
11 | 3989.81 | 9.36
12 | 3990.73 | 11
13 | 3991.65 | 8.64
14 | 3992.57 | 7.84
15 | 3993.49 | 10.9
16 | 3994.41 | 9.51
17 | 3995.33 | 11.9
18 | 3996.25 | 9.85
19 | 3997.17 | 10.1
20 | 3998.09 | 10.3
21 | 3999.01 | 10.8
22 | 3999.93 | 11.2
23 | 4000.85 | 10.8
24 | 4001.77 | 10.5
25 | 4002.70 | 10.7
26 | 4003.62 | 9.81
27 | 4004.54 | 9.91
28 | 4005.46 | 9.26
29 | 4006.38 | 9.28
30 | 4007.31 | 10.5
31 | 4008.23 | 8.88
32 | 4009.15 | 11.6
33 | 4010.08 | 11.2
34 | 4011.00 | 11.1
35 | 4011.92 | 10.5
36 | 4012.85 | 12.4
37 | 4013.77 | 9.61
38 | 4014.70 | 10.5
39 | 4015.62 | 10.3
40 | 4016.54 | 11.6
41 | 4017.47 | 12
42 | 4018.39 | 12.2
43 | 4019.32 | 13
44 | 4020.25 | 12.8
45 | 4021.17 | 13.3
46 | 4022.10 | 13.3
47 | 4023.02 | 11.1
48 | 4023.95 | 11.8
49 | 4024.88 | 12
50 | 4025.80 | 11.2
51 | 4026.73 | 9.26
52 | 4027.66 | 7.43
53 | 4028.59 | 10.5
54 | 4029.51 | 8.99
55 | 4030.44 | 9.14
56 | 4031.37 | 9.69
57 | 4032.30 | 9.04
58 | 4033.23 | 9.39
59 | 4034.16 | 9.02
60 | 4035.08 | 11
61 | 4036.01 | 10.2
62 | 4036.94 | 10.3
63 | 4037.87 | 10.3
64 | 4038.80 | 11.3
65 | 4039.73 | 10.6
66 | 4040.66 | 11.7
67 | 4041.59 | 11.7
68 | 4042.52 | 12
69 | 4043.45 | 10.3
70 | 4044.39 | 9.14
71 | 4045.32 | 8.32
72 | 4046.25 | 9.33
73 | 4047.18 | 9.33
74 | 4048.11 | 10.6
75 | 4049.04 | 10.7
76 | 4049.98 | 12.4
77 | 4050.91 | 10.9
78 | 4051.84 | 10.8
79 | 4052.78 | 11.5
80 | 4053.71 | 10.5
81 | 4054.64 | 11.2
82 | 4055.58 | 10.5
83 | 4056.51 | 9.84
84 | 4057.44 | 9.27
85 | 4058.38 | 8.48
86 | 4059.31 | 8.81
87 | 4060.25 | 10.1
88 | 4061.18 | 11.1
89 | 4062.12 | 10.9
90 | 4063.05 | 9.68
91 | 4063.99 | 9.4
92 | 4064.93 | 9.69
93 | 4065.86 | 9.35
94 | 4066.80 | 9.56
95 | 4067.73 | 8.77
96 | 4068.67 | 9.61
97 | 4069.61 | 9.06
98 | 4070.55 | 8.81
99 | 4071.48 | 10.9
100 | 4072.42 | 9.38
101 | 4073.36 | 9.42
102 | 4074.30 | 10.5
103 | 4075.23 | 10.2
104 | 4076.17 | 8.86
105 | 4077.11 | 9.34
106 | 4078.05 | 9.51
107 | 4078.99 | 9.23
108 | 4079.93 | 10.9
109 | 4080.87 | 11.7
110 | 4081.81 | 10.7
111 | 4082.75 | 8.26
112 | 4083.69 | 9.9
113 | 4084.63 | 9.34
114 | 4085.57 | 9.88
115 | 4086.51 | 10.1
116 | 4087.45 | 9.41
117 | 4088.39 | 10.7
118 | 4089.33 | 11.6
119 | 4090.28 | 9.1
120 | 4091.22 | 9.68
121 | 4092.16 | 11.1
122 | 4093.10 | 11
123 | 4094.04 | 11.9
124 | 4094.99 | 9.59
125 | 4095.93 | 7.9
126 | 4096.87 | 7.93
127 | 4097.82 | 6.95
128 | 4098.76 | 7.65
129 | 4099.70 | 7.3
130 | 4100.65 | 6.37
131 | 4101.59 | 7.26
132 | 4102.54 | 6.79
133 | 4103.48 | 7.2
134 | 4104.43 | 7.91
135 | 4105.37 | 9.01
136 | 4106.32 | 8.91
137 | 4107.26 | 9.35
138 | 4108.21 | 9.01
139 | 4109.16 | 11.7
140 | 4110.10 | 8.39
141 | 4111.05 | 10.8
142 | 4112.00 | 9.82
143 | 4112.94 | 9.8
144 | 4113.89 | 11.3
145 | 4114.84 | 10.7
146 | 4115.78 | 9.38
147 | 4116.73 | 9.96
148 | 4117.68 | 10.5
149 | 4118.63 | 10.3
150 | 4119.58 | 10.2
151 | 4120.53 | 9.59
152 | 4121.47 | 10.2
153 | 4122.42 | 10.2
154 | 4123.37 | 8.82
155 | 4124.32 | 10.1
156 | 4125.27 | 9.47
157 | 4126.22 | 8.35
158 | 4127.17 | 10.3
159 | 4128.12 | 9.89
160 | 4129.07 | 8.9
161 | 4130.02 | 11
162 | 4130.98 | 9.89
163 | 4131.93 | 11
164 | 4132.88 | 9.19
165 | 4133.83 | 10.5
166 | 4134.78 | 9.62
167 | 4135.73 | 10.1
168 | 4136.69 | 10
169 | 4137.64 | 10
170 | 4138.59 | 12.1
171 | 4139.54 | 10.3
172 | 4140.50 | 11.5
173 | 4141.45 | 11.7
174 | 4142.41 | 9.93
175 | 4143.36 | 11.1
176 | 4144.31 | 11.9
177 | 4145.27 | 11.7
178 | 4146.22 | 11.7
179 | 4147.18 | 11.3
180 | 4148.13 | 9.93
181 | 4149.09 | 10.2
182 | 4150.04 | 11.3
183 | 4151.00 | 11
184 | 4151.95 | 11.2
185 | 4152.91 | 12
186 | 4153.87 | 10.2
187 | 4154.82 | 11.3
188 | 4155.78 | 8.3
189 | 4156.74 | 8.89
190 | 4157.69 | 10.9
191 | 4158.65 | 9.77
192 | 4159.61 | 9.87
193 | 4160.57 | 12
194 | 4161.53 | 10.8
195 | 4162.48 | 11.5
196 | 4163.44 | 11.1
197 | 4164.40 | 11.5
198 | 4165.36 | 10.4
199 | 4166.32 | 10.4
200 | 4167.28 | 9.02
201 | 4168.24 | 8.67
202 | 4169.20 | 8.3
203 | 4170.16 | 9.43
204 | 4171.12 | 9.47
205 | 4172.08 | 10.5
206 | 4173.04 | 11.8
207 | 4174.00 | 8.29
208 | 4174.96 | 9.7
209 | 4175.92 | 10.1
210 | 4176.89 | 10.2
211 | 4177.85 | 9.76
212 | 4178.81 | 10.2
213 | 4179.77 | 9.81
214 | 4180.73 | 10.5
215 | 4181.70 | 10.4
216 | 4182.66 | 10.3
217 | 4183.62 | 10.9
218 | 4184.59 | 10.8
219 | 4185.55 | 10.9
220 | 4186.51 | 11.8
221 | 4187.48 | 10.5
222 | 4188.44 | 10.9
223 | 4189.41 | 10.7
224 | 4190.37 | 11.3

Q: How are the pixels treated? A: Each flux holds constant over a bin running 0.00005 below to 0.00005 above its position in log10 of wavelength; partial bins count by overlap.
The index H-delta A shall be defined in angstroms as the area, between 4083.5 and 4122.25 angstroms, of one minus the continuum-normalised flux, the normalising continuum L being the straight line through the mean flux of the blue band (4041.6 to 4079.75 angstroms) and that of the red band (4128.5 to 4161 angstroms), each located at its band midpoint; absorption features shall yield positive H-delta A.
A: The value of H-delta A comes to 3.3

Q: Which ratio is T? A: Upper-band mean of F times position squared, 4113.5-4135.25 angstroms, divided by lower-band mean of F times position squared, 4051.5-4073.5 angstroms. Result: 1.0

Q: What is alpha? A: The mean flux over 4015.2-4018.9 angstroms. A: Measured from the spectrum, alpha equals 11.6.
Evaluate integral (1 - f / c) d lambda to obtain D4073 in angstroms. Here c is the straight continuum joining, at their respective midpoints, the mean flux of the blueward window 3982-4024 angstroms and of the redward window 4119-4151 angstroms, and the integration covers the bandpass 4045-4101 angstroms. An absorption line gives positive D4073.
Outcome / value 3.5 angstroms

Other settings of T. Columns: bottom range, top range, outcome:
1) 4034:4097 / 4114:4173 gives 1.07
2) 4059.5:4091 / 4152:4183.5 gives 1.08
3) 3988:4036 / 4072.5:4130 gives 0.95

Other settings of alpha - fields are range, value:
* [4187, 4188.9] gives 10.7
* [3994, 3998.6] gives 10.3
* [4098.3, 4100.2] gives 7.45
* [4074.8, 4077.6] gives 9.44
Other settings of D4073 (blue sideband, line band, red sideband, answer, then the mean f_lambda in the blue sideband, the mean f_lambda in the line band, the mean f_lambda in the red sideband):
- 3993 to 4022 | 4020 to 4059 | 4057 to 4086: -0.7 angstroms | 10.9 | 10.5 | 9.7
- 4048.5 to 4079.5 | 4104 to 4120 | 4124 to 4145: 0.6 angstroms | 9.95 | 9.83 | 10.3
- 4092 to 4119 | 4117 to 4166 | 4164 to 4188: -4.1 angstroms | 9.14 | 10.5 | 10.1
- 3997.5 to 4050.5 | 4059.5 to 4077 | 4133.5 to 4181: 1.4 angstroms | 10.6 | 9.71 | 10.4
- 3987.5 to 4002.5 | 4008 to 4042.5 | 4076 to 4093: -2.6 angstroms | 10.1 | 10.8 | 10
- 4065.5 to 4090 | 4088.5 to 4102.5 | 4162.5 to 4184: 1.3 angstroms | 9.8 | 8.93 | 10.1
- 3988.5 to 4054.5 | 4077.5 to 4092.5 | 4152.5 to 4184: 0.5 angstroms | 10.5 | 10.1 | 10.2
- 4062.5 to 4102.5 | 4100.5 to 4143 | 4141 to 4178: 0.9 angstroms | 9.44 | 9.75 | 10.4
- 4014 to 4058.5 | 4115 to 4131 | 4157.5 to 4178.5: 0.7 angstroms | 10.6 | 9.84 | 10.1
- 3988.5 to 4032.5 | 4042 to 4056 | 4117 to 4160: 0.0 angstroms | 10.6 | 10.5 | 10.4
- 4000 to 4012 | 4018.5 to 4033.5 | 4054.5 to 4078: -1.0 angstroms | 10.3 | 10.8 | 9.68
